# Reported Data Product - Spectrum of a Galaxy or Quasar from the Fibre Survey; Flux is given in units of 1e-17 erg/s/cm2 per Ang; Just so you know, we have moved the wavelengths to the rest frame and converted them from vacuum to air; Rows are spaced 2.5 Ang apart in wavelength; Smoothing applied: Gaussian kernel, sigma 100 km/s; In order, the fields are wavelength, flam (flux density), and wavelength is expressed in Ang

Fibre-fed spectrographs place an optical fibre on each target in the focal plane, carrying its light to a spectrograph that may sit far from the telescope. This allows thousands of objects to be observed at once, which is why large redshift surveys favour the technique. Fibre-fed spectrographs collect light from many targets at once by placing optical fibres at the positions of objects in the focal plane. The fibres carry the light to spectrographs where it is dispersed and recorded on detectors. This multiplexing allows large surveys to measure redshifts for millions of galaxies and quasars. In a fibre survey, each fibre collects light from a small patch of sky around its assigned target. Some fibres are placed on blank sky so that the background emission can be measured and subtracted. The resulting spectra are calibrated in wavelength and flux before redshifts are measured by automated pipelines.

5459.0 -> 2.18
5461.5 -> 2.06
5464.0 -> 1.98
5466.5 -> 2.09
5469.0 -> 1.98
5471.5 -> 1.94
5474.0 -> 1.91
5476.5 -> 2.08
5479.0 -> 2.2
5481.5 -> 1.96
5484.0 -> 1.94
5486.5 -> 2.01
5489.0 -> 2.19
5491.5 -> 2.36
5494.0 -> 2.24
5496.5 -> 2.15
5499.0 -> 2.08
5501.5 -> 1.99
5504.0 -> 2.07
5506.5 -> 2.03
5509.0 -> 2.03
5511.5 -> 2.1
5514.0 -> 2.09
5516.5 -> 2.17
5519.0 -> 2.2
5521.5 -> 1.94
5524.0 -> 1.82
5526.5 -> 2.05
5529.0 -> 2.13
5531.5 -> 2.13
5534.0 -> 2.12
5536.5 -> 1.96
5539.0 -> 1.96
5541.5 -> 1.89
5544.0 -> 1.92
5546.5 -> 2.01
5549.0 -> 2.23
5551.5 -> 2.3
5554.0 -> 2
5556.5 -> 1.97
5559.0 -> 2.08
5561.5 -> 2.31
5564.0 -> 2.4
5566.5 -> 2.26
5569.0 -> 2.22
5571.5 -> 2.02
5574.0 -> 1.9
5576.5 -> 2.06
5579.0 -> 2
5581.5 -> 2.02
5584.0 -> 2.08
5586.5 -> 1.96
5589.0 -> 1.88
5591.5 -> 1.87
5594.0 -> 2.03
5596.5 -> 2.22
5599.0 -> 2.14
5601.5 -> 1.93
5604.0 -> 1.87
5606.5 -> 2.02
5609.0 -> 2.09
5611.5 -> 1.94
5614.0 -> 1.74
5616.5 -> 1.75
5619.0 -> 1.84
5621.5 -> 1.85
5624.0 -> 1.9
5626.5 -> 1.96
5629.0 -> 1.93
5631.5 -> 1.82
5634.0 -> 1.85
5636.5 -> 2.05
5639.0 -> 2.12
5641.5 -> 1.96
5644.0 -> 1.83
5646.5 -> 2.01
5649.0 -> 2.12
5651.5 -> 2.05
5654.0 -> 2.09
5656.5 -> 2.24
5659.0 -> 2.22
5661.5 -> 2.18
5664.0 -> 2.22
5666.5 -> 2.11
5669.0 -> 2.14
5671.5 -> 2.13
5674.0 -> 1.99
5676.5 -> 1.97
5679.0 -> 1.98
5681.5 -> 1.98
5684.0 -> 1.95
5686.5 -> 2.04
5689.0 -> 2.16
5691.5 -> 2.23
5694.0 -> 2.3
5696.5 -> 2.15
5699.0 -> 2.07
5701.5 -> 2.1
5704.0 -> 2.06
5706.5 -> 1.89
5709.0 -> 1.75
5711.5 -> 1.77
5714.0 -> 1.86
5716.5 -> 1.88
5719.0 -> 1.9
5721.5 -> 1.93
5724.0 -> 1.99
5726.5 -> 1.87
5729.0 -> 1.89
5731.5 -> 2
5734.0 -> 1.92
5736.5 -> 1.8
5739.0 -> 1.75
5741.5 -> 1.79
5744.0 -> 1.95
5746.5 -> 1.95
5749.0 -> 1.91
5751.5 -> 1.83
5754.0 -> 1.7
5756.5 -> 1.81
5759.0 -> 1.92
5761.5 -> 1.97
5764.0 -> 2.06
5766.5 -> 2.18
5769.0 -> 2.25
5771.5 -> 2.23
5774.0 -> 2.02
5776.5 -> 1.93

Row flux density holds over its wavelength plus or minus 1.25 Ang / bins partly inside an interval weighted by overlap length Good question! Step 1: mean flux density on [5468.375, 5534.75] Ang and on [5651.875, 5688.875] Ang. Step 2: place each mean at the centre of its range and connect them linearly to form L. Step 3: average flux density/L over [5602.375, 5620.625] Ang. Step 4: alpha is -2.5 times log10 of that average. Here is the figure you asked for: 0.104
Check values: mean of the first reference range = 2.07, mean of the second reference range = 2.09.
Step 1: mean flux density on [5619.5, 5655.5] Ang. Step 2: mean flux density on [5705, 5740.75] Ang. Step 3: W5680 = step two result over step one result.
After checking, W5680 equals 1.0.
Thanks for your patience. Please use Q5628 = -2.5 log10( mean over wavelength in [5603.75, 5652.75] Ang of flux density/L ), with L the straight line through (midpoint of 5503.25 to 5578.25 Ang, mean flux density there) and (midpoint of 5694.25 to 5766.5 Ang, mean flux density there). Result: 0.04 mag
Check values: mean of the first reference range 2.08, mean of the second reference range 1.92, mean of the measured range 1.94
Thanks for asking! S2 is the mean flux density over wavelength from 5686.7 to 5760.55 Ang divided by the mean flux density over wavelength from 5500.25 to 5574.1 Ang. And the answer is 0.93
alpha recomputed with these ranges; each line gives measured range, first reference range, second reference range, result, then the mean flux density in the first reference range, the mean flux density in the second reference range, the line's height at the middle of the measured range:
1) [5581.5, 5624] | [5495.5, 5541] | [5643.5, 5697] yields 0.07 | 2.05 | 2.1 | 2.08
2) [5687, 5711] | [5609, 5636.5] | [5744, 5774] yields -0.07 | 1.88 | 1.98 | 1.94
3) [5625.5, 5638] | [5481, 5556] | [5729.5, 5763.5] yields 0.03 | 2.07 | 1.87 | 1.97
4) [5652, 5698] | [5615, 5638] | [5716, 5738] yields -0.12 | 1.88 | 1.91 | 1.9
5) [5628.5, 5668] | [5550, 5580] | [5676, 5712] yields 0.01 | 2.13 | 2.03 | 2.07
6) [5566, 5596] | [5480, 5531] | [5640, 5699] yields 0.03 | 2.08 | 2.09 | 2.08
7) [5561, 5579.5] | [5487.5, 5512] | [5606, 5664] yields -0.05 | 2.12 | 1.99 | 2.05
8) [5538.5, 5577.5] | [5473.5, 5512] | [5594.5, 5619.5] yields -0.04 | 2.09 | 1.96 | 2.01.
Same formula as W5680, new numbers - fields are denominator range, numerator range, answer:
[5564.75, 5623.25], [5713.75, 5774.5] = 0.97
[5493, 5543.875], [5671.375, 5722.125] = 0.98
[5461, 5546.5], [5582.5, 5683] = 0.98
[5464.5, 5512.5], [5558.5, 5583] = 1.03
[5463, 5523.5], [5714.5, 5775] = 0.94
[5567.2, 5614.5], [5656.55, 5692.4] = 1.04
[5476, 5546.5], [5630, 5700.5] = 1.00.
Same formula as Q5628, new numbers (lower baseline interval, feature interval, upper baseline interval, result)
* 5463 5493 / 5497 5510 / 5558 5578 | 0.02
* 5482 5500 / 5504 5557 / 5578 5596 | 0.01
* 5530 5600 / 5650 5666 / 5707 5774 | -0.09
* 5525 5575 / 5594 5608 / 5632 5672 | 0.03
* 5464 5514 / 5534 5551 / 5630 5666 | 0.02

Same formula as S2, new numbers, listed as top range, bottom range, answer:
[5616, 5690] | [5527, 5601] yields 0.97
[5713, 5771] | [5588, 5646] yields 0.99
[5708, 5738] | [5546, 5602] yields 0.90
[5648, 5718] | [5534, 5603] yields 1.00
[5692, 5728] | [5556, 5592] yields 0.95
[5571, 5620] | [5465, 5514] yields 0.95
